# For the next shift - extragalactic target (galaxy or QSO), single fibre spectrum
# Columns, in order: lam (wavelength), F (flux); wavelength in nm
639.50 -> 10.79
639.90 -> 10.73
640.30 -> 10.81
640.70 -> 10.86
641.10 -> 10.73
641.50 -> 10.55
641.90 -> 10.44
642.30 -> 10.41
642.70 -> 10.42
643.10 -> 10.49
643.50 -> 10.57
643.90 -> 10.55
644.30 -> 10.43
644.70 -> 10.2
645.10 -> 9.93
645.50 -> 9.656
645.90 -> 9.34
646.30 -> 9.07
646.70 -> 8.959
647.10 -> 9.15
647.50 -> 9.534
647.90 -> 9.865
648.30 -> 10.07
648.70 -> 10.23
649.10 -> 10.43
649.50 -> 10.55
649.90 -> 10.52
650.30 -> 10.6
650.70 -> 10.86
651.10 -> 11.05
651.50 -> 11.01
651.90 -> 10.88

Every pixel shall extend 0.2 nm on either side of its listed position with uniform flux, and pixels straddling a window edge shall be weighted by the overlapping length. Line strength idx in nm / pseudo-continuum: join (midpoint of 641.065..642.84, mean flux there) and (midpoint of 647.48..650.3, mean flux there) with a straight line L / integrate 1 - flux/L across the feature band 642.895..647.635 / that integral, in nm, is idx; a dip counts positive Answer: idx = 0.25 nm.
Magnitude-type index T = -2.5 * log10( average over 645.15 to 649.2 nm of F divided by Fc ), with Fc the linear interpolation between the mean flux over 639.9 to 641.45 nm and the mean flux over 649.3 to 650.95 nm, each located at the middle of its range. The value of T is 0.11 mag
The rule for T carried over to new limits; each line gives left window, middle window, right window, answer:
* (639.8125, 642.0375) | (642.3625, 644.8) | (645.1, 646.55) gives -0.05 mag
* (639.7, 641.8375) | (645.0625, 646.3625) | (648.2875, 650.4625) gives 0.11 mag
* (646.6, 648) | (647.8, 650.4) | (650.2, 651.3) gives -0.02 mag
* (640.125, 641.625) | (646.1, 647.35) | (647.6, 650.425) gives 0.15 mag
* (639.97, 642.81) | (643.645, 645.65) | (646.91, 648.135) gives -0.01 mag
